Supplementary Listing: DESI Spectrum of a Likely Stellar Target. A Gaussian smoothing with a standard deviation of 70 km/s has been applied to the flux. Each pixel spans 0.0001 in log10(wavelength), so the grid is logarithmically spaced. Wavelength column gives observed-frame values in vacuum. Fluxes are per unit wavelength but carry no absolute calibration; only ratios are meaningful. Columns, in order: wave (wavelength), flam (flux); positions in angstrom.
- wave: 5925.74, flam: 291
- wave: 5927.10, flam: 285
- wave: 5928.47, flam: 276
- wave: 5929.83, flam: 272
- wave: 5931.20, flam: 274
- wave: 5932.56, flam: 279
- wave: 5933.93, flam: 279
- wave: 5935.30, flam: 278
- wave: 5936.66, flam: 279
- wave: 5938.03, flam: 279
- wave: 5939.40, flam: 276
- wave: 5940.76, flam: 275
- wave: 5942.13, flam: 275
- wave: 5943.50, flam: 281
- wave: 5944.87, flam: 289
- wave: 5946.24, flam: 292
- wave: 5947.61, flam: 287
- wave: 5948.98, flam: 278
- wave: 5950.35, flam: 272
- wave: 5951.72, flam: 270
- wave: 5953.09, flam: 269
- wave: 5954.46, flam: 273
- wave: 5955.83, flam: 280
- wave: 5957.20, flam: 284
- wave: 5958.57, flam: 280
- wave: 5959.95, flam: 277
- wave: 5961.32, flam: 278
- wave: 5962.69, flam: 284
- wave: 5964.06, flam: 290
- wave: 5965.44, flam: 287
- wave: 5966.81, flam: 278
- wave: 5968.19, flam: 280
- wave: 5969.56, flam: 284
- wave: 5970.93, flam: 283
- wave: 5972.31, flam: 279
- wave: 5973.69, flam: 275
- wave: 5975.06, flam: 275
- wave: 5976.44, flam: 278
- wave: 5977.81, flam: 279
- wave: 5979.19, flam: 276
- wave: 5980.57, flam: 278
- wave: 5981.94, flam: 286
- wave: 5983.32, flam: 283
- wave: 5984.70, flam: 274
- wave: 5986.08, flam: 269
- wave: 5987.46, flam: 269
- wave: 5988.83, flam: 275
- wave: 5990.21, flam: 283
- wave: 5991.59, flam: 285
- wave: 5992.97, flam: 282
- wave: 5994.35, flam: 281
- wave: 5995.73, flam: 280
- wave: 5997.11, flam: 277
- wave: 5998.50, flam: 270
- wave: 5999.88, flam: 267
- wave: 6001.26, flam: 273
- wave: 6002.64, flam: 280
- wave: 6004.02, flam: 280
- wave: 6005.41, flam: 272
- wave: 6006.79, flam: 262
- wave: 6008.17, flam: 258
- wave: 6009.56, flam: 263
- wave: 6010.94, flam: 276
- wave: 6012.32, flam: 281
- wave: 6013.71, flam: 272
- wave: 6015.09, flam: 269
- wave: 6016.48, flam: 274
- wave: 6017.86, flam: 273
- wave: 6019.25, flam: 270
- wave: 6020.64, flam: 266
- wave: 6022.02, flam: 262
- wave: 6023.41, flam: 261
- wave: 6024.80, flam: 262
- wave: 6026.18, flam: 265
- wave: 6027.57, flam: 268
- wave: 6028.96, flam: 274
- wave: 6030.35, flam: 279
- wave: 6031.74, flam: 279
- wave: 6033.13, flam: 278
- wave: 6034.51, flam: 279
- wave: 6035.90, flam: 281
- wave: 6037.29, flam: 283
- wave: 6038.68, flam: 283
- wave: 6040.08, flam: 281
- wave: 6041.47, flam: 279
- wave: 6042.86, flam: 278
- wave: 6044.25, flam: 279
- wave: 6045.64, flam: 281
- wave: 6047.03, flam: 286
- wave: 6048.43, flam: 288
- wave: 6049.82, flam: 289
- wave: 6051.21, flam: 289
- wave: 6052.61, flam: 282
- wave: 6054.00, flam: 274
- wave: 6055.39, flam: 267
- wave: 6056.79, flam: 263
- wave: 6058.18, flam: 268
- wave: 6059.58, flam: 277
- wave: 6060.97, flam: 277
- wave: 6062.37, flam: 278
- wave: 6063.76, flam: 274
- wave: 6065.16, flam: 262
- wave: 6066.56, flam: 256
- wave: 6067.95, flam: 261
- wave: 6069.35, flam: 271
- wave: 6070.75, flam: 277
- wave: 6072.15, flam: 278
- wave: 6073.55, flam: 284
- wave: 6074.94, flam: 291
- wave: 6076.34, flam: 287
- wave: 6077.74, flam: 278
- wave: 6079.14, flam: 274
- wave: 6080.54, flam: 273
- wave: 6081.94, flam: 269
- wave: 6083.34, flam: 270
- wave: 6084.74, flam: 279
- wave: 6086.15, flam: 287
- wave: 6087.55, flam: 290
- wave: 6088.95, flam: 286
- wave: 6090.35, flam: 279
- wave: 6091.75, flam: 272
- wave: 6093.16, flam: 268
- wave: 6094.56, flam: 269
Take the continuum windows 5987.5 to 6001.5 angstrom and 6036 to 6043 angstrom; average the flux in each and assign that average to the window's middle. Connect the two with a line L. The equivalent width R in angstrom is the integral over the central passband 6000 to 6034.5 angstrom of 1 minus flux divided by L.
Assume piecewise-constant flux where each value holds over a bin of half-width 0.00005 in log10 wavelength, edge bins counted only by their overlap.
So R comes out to 1.0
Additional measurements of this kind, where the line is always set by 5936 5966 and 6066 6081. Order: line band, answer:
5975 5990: 0.10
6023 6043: 0.12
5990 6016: 0.37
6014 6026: 0.45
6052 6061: 0.14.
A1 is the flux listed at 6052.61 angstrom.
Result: 282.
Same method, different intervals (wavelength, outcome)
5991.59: 285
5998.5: 270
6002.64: 280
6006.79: 262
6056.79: 263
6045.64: 281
